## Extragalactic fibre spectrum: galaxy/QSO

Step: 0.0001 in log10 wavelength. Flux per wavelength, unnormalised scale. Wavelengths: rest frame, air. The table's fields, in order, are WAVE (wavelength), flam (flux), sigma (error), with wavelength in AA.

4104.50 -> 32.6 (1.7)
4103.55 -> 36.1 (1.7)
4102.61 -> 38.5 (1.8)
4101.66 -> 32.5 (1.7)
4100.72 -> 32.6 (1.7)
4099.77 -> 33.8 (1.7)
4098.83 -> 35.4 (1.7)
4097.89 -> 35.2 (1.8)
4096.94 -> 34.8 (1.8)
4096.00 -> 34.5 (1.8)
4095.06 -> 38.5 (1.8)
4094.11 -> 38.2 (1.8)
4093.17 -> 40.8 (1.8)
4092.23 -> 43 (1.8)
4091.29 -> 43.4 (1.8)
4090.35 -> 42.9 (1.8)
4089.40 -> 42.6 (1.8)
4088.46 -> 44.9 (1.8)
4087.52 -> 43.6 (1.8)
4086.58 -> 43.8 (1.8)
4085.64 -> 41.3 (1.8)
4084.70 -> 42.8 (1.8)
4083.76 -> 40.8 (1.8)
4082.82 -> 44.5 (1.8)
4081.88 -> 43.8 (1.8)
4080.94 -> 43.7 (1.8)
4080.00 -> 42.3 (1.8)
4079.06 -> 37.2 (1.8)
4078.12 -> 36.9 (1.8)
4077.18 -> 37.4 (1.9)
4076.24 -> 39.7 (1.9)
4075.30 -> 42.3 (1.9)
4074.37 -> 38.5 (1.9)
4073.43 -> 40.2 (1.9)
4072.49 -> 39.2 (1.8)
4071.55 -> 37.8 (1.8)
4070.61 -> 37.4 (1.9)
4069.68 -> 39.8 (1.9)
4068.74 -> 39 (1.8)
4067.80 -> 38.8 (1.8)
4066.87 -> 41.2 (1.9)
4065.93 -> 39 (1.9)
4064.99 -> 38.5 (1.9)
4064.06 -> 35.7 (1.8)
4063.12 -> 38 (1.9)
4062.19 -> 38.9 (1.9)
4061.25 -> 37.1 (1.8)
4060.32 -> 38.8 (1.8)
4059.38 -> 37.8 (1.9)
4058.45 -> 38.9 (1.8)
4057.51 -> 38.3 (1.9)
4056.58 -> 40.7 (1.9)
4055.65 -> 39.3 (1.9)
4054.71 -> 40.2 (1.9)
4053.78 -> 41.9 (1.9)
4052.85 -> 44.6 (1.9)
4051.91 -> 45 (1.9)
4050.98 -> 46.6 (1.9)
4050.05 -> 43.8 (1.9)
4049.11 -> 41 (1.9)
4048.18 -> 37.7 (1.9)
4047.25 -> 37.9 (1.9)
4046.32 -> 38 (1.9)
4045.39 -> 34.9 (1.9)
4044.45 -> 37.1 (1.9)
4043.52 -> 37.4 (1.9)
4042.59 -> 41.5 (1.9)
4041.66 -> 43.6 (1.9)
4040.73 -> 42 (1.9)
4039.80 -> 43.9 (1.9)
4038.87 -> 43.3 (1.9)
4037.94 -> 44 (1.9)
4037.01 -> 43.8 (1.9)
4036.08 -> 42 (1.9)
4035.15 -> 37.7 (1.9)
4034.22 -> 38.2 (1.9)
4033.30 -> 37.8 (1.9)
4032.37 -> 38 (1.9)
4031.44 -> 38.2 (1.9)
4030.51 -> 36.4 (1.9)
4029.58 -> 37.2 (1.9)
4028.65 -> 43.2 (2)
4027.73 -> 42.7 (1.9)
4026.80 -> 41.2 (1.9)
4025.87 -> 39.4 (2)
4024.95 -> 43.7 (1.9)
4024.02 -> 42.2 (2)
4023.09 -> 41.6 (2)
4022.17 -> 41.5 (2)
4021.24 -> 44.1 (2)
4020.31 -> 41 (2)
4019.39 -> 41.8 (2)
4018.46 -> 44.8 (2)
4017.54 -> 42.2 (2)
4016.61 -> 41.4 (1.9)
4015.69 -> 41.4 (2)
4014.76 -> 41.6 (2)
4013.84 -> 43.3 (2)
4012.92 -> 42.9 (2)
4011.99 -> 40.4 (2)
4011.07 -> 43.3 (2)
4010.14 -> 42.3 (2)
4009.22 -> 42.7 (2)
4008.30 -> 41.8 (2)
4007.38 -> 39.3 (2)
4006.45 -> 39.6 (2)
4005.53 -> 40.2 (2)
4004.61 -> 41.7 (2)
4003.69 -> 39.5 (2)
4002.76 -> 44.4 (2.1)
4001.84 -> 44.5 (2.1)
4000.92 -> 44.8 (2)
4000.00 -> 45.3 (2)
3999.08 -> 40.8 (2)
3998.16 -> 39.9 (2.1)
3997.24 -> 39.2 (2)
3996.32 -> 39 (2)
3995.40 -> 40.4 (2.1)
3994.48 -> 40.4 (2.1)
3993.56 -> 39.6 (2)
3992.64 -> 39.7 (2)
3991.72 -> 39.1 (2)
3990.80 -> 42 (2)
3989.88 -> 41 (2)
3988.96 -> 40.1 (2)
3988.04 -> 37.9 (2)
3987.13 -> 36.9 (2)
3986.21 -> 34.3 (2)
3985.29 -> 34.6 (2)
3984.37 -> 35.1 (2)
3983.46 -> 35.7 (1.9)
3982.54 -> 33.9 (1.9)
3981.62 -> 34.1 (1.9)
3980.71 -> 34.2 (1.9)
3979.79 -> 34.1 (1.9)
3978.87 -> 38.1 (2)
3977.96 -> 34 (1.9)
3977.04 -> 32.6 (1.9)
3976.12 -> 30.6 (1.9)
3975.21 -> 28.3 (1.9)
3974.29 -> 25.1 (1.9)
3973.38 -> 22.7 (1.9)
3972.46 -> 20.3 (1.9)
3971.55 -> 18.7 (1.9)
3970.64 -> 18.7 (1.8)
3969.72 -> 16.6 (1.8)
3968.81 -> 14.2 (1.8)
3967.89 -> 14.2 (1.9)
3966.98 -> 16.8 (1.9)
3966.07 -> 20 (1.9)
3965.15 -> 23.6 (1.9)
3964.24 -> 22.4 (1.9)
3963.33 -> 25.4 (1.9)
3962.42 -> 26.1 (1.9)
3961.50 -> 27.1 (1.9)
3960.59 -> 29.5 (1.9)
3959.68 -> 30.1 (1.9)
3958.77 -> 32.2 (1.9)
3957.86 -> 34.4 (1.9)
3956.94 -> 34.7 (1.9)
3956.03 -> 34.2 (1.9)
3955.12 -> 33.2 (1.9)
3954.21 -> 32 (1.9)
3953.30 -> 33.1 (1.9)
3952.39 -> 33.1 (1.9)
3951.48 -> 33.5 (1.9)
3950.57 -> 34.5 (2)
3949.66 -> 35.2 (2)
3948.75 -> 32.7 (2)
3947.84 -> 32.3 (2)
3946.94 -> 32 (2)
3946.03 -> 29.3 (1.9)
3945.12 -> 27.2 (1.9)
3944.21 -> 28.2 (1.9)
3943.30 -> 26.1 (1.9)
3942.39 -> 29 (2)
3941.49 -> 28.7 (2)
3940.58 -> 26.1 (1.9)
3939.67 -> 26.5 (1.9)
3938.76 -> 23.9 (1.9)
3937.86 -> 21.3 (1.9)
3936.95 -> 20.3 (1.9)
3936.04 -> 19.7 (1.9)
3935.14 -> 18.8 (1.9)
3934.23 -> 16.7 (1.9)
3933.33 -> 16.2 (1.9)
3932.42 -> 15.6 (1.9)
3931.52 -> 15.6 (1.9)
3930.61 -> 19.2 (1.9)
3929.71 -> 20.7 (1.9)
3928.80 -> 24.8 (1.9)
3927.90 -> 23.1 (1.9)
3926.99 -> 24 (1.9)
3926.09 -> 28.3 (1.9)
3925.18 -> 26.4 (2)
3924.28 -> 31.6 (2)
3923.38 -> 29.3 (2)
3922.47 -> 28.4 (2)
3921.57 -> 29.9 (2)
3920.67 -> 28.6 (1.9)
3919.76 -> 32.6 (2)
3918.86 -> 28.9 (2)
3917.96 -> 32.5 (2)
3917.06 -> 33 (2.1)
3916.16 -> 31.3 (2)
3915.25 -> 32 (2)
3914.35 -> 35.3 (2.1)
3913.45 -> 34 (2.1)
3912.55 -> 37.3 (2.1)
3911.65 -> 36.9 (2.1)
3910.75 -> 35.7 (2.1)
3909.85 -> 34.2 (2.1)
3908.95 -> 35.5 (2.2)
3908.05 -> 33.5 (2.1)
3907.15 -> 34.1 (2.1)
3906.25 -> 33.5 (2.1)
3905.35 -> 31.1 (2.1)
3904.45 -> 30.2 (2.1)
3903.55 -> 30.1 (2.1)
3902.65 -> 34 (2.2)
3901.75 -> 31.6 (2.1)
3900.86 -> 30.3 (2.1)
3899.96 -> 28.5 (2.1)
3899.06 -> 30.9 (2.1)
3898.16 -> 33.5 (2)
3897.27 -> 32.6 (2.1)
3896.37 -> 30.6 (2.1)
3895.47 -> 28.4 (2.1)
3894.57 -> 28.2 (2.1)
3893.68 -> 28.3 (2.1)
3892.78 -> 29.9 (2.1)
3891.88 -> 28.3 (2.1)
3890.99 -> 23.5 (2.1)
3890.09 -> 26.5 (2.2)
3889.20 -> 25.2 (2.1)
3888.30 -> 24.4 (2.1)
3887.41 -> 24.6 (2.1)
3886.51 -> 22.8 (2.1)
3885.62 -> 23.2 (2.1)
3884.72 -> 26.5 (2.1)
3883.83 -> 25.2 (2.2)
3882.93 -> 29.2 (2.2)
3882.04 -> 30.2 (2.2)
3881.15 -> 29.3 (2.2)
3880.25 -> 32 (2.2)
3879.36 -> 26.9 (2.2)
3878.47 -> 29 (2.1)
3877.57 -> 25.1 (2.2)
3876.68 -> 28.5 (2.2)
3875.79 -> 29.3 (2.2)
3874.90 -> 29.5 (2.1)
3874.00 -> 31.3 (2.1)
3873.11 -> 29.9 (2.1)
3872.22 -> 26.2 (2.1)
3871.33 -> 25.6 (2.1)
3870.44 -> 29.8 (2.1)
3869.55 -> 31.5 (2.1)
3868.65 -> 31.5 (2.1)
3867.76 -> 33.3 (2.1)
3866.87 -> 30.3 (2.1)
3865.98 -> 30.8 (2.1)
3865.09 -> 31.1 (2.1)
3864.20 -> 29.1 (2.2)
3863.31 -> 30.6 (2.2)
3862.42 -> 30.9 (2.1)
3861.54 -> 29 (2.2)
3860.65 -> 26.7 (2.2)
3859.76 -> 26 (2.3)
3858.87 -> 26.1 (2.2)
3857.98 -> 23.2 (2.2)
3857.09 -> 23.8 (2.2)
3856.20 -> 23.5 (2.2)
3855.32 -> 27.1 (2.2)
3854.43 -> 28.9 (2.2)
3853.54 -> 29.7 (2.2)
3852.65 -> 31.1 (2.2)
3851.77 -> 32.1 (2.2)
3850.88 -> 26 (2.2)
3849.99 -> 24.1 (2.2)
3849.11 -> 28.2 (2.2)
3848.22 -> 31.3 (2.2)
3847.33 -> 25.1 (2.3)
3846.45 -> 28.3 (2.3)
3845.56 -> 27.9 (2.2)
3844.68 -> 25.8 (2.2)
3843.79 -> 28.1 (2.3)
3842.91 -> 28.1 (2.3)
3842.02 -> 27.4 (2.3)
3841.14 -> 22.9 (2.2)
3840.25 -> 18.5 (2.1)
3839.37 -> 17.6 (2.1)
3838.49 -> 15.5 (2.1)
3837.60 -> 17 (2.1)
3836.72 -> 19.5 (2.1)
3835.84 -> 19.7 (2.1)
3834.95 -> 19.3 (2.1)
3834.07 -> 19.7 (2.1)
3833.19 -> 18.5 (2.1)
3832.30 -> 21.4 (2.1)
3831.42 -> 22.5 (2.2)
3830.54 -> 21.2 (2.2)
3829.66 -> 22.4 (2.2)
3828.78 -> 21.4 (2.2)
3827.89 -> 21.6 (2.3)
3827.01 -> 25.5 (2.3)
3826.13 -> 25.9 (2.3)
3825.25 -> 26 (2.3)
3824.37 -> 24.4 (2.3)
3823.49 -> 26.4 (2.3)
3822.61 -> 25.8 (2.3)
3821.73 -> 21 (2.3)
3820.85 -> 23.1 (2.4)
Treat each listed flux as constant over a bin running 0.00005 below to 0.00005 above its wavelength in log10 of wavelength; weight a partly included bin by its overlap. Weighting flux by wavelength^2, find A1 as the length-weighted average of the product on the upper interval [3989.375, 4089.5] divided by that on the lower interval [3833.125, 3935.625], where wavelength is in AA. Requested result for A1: 1.60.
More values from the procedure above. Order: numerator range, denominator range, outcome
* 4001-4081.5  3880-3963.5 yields 1.49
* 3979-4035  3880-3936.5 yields 1.49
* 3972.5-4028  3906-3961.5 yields 1.39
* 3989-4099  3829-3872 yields 1.74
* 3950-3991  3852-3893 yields 1.12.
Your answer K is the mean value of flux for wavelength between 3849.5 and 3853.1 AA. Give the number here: 28.4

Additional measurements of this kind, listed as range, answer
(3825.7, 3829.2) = 23.6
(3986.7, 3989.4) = 38.4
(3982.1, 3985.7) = 34.9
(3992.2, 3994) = 39.6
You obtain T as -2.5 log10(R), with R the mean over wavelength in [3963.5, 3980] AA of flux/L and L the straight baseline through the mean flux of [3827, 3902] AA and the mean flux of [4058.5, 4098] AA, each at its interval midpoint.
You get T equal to 0.37 mag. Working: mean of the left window 26.7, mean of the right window 39.9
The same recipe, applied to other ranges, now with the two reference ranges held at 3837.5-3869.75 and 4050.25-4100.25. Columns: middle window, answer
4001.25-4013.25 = -0.160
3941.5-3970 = 0.168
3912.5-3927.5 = 0.012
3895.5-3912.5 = -0.090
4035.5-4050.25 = -0.070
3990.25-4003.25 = -0.168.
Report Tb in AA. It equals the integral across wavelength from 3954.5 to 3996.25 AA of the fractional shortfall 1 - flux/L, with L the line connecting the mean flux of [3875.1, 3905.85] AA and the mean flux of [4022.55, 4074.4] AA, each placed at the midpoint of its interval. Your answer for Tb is 4.92 AA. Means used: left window 28.5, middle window 30.7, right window 40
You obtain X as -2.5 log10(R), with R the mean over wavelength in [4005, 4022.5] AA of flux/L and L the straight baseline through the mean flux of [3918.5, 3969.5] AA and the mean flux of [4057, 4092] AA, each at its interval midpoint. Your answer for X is -0.233 mag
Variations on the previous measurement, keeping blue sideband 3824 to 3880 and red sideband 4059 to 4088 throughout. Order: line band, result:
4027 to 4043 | -0.09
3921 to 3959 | 0.16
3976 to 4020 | -0.13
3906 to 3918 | -0.15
